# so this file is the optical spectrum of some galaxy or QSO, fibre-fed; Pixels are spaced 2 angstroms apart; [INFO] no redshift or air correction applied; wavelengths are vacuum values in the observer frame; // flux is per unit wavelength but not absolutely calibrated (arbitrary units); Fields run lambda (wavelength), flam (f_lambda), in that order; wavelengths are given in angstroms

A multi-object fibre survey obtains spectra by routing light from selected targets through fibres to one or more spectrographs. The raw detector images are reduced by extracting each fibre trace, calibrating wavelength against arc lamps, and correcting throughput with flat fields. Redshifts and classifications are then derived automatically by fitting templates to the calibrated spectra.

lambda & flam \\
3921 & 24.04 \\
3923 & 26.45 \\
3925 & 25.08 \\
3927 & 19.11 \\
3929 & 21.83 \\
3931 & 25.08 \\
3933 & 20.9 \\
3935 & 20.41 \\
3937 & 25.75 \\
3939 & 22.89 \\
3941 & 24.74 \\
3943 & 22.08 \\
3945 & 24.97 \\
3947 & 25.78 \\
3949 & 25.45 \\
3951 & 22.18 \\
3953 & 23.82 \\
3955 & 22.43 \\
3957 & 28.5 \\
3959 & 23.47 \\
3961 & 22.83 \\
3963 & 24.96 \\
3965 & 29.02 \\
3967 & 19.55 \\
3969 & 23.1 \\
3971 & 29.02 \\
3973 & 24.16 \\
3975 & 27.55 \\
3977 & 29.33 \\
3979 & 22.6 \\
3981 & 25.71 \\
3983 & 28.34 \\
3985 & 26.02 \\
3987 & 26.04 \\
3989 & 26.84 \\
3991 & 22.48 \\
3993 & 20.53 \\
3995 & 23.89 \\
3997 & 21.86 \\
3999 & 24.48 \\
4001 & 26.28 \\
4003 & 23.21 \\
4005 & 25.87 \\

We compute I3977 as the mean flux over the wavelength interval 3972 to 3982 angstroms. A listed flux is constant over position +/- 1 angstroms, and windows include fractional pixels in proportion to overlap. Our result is 25.9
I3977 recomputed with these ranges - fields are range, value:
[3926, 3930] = 20.5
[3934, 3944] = 23.2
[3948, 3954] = 23.8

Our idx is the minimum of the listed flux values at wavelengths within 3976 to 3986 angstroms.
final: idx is 22.6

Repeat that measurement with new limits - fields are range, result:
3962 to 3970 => 19.55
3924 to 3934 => 19.11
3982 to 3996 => 20.53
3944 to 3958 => 22.18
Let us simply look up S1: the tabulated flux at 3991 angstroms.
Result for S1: 22.48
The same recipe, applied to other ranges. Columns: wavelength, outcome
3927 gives 19.11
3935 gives 20.41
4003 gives 23.21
